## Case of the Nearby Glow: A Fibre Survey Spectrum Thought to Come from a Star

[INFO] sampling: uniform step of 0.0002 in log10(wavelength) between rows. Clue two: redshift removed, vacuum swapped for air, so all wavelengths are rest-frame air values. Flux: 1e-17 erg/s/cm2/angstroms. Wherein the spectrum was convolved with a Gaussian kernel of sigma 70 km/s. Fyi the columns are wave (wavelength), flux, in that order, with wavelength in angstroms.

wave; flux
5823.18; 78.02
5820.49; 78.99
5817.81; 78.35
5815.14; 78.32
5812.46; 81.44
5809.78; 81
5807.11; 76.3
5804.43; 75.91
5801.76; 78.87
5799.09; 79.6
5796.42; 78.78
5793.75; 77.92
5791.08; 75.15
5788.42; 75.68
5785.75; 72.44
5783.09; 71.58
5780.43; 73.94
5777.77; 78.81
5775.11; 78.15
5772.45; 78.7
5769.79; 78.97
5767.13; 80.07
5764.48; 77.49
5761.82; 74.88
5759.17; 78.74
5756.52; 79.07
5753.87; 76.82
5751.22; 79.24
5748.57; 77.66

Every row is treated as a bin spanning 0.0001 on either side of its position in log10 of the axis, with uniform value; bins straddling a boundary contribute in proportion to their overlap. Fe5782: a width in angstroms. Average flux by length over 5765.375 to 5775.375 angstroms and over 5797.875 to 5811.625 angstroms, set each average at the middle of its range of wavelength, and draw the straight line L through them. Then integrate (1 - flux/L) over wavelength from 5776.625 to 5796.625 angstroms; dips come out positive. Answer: 0.9 angstroms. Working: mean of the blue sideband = 79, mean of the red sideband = 78.4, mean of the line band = 75.3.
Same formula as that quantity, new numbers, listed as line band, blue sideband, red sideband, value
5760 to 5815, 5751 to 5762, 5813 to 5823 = 0.70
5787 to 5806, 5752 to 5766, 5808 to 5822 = 0.35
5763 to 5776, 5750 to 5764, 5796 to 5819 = -0.11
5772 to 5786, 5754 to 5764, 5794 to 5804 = 0.43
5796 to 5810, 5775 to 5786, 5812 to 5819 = -0.09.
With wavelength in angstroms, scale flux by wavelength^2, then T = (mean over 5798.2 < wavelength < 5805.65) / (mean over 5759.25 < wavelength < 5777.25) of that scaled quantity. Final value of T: 1.0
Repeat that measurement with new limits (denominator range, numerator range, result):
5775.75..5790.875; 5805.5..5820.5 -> 1.07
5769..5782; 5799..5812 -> 1.02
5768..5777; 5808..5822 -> 1.03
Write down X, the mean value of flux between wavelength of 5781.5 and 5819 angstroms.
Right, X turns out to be 77.2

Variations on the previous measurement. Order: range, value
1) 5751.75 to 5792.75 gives 76.8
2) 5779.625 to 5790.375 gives 73.5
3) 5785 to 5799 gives 76.5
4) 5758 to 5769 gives 77.8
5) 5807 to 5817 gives 79.6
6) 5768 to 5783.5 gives 77.1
